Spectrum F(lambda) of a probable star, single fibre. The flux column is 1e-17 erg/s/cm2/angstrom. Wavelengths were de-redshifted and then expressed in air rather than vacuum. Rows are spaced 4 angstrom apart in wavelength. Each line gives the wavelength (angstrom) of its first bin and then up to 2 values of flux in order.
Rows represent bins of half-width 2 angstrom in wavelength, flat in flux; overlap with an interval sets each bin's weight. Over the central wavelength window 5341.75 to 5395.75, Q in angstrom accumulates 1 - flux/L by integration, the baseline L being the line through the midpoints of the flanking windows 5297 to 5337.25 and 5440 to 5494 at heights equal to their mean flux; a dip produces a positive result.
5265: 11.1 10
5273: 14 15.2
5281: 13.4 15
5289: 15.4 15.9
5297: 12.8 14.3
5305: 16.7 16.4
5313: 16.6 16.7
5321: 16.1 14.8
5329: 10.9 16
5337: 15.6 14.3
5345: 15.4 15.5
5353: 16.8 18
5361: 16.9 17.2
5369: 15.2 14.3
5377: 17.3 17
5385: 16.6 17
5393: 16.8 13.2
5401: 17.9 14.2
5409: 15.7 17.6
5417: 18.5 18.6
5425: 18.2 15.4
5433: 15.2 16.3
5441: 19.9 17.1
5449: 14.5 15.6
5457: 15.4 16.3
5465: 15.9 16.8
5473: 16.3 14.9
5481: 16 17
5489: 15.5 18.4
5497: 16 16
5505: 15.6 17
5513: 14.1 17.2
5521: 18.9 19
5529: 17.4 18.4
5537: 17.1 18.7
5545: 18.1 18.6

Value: -2.56 angstrom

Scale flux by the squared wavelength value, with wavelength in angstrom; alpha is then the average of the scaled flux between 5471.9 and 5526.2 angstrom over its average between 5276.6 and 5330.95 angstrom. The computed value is 1.18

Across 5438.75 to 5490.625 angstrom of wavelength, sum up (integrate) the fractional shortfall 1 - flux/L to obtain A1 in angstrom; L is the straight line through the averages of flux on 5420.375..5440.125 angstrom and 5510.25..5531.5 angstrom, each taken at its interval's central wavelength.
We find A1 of 2.3 angstrom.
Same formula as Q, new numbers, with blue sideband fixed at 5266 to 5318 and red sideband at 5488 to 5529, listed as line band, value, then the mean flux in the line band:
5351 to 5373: -1.7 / 16.6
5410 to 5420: -1.2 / 17.9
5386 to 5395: -0.7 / 16.9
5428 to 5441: -0.2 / 16.3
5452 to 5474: 0.4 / 16.1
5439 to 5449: -0.9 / 17.7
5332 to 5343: -0.1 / 15.2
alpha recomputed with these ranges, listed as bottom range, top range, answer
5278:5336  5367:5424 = 1.13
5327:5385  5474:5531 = 1.11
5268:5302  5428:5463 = 1.22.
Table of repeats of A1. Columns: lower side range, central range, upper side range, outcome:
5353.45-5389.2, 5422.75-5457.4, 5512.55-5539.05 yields 1.2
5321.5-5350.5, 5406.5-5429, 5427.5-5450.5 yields -1.9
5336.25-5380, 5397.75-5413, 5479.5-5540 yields 0.4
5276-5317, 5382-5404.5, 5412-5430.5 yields 1.3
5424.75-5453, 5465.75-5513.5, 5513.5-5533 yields 3.1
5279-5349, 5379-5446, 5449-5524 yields -4.3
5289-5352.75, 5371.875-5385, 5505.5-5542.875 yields -0.4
